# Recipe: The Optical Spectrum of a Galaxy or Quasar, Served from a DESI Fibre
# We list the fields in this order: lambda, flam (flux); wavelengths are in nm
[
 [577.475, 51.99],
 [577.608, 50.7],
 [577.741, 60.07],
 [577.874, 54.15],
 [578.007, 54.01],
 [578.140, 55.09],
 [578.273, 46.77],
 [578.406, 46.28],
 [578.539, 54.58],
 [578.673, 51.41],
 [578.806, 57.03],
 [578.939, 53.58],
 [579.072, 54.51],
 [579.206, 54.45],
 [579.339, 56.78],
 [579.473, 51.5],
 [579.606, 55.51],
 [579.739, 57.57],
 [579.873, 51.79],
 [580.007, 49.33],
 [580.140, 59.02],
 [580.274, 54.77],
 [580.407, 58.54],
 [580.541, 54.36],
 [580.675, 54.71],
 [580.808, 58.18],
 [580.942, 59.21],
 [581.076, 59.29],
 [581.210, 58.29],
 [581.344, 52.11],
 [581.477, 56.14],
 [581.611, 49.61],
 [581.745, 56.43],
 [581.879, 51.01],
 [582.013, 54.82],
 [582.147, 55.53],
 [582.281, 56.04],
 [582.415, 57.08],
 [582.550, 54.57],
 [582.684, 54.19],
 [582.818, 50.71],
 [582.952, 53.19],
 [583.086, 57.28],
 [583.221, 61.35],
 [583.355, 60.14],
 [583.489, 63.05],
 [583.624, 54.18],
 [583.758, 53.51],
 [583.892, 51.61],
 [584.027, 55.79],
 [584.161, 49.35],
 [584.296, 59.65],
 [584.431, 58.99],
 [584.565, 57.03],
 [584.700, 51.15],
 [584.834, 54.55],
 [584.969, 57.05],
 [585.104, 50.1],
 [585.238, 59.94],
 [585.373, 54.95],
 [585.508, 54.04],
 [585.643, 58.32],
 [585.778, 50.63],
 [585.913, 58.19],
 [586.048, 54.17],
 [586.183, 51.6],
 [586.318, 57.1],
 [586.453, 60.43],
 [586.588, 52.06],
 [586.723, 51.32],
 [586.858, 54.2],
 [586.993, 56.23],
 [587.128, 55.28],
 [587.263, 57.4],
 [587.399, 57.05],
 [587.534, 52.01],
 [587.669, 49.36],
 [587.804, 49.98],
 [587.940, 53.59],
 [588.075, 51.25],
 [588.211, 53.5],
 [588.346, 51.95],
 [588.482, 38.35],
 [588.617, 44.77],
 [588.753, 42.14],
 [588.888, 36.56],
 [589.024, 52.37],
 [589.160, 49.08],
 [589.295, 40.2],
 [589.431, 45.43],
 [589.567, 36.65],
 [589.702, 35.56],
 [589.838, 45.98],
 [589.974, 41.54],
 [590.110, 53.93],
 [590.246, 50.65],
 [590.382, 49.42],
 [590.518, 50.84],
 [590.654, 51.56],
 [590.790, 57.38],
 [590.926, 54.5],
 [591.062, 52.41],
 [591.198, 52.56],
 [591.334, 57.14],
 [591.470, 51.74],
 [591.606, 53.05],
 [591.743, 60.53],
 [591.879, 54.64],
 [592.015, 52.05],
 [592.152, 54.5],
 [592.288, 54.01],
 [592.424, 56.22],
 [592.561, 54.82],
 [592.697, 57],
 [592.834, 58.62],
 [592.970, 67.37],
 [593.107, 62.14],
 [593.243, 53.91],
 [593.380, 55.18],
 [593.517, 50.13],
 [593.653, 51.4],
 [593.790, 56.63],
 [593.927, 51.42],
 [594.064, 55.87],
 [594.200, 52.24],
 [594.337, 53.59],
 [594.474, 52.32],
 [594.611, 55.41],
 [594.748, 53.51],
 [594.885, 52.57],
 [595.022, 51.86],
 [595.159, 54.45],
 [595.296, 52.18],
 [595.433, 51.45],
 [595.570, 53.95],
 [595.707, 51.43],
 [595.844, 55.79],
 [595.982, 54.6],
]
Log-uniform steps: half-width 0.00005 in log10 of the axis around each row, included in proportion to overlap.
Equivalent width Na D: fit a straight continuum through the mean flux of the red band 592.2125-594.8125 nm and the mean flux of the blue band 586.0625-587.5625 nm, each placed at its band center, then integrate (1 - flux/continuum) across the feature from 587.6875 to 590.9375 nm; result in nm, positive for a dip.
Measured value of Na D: 0.46 nm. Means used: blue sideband 55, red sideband 55.4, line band 47.3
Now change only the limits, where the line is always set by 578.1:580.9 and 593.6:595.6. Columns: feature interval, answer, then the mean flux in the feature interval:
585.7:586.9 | -0.016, 54.4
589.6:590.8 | 0.129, 47.8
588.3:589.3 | 0.169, 44.5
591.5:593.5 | -0.115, 56.4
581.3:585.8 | -0.108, 55.2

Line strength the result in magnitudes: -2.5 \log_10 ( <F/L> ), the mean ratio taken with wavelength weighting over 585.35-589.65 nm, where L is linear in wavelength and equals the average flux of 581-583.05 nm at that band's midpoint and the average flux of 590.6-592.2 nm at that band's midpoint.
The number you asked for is 0.075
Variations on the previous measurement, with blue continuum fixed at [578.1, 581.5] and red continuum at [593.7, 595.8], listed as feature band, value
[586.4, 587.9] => 0.00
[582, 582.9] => -0.01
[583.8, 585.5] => -0.02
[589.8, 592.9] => 0.01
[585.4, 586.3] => -0.01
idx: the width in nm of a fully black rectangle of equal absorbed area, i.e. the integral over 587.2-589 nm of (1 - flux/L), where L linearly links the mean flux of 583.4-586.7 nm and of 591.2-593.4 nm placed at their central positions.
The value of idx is 0.21 nm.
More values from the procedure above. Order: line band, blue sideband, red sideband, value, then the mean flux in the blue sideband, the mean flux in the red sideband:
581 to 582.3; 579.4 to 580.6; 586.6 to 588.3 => -0.01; 54.7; 53.4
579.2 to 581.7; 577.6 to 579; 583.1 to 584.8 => -0.05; 53.2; 56.3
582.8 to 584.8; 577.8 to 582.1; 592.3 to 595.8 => -0.05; 54.4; 54.6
